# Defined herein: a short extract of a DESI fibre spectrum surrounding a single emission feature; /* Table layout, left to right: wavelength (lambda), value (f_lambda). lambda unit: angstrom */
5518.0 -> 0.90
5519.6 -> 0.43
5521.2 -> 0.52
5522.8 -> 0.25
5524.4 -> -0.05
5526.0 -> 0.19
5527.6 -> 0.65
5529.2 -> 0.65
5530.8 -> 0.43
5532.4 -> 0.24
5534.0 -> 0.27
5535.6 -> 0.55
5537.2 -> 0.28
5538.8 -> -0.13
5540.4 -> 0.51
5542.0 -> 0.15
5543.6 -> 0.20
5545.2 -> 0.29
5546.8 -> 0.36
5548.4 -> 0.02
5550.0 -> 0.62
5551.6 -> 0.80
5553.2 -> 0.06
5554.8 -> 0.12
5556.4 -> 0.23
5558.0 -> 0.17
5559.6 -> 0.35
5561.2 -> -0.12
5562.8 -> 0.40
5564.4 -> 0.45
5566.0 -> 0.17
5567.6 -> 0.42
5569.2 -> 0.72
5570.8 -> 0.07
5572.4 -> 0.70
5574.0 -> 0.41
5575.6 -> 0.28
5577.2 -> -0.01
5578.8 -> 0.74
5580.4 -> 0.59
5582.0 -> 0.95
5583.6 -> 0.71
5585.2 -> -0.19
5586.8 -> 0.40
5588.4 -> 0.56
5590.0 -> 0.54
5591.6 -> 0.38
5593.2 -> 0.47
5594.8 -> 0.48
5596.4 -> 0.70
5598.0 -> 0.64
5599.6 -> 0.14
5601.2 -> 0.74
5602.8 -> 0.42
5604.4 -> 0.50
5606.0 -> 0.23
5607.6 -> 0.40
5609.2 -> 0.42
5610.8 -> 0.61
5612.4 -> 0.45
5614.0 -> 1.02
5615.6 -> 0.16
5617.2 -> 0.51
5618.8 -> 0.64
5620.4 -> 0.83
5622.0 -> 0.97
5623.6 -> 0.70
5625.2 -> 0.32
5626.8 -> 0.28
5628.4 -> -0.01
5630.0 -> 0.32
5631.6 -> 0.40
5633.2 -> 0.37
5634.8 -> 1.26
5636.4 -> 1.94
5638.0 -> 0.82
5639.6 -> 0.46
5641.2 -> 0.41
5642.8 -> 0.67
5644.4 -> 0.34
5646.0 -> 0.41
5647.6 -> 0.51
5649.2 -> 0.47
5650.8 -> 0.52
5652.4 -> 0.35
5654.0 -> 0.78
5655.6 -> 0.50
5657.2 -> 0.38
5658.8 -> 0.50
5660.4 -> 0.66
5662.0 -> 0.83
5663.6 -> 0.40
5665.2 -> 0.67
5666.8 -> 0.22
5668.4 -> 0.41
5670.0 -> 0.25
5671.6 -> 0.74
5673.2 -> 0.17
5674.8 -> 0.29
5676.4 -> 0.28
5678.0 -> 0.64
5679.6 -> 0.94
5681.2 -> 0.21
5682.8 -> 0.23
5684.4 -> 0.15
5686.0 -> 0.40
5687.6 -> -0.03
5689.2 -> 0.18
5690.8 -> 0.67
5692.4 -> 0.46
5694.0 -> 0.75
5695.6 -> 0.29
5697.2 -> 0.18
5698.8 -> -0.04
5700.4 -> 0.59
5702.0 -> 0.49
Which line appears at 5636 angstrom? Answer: [O III] 5007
